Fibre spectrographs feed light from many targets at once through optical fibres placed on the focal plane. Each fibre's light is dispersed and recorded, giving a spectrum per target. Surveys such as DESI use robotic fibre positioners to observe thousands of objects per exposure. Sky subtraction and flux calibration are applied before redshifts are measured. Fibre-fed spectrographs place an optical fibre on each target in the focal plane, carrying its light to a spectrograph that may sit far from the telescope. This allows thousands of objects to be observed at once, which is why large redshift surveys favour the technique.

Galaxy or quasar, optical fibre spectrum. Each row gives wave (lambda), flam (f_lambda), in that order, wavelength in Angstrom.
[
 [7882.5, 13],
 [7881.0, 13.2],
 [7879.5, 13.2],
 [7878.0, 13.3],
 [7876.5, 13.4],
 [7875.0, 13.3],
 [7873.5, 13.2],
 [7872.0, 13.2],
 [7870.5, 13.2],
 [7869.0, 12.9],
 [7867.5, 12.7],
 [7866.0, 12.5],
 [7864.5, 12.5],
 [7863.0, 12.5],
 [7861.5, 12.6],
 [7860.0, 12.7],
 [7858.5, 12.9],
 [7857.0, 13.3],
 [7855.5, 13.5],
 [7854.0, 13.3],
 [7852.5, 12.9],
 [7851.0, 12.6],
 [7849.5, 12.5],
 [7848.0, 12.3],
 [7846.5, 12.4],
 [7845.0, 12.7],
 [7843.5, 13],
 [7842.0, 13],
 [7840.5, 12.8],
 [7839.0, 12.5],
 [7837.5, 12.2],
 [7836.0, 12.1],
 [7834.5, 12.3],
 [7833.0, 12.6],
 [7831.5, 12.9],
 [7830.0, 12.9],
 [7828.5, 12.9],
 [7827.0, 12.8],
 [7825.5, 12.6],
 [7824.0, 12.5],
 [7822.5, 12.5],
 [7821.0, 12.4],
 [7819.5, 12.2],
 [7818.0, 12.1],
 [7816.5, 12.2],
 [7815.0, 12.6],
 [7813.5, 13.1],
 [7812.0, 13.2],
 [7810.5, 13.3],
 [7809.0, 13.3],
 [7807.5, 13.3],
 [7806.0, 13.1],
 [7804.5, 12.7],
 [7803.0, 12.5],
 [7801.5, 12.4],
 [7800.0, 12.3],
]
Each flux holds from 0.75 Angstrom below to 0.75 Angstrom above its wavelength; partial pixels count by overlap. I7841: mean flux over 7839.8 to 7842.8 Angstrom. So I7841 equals 12.9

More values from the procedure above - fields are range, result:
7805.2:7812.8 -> 13.2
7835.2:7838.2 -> 12.2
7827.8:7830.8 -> 12.9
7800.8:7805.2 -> 12.5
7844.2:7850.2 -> 12.5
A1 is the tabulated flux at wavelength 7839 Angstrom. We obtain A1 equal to 12.5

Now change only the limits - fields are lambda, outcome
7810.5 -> 13.3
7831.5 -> 12.9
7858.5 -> 12.9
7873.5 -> 13.2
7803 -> 12.5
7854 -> 13.3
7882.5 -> 13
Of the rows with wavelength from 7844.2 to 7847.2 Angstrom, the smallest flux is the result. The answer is 12.4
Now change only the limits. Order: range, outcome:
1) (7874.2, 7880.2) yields 13.2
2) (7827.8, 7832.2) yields 12.9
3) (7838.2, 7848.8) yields 12.3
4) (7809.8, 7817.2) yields 12.2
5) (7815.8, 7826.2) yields 12.1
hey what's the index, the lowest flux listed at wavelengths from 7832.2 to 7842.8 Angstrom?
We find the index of 12.1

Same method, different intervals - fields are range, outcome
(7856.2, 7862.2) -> 12.6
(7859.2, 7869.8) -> 12.5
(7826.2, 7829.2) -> 12.8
